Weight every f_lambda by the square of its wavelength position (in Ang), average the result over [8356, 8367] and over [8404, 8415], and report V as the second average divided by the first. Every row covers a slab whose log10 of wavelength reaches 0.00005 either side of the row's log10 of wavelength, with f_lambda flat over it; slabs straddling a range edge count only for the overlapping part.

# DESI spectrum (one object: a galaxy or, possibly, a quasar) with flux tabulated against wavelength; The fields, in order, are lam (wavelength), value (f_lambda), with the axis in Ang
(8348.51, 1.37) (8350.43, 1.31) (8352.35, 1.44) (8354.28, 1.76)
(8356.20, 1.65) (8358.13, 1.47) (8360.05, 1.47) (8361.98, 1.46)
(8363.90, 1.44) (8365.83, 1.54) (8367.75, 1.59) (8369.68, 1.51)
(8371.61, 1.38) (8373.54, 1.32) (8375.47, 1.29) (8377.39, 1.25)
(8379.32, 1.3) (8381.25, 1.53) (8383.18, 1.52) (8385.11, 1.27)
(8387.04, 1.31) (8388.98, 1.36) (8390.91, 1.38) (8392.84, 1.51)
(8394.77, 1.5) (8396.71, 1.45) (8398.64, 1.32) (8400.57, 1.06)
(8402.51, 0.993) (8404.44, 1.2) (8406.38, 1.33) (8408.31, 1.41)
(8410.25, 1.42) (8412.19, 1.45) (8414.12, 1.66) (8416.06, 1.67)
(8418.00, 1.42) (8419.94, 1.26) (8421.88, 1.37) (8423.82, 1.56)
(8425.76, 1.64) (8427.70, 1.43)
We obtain 1.0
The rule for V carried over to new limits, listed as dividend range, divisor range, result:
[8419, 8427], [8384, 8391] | 1.11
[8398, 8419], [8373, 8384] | 1.00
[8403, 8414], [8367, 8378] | 0.99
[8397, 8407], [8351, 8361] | 0.78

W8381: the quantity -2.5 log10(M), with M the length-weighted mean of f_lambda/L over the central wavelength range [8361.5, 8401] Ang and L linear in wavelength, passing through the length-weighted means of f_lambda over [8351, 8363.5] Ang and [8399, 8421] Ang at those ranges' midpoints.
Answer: 0.038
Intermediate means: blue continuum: 1.53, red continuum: 1.35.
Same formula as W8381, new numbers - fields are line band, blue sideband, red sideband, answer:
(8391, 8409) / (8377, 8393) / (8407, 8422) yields 0.086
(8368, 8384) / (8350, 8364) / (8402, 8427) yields 0.065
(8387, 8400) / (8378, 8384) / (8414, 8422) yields 0.035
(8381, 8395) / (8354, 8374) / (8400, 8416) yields 0.002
